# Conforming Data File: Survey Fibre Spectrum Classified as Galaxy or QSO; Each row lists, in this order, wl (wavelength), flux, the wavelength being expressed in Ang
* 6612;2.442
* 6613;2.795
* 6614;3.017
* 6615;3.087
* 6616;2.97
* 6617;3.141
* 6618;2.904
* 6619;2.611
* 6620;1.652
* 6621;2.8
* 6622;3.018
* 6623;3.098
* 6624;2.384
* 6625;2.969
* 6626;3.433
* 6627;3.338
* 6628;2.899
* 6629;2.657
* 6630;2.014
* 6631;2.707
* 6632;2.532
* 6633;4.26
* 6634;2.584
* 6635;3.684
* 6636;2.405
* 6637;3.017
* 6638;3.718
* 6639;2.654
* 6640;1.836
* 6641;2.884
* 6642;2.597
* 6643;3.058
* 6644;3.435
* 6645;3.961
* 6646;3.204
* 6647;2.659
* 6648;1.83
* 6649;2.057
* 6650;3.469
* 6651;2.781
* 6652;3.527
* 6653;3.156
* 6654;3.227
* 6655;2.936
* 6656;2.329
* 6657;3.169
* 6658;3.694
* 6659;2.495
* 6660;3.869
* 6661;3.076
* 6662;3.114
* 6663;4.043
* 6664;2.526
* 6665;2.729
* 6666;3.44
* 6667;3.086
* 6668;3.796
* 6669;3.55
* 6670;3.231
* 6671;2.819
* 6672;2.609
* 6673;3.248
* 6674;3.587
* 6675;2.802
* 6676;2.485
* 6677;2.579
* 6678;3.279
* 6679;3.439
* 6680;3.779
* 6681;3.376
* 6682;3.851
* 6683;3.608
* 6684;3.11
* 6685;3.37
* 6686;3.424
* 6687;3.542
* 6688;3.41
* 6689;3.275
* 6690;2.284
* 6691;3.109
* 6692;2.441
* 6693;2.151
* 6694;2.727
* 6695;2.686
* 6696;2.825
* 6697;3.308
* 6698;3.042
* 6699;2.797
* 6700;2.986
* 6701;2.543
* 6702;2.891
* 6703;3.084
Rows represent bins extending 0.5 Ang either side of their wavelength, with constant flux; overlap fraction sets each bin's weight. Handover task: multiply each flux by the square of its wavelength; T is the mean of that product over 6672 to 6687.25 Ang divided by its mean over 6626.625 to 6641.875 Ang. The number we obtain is 1.2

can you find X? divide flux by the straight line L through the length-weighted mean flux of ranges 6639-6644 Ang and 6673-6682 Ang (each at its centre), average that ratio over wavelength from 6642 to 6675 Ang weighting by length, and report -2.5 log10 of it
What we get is -0.06 mag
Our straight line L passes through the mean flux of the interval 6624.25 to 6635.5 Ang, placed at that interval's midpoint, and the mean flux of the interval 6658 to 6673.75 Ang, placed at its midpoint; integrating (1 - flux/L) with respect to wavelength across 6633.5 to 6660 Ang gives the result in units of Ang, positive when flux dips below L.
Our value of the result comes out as 1.2 Ang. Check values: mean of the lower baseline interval 2.99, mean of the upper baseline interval 3.2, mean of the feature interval 2.95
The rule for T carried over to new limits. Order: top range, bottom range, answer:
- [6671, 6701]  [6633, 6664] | 1.02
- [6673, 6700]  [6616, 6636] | 1.10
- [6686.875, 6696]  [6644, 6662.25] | 0.94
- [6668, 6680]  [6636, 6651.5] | 1.10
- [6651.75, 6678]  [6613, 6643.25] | 1.10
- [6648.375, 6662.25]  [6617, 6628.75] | 1.09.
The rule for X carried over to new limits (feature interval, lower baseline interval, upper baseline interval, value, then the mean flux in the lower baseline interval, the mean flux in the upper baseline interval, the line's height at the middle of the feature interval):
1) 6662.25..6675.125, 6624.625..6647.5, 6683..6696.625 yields -0.08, 2.98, 2.98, 2.98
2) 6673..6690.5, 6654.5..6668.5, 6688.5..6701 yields -0.11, 3.16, 2.79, 2.94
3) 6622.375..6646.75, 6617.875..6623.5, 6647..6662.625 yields -0.07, 2.67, 2.98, 2.79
